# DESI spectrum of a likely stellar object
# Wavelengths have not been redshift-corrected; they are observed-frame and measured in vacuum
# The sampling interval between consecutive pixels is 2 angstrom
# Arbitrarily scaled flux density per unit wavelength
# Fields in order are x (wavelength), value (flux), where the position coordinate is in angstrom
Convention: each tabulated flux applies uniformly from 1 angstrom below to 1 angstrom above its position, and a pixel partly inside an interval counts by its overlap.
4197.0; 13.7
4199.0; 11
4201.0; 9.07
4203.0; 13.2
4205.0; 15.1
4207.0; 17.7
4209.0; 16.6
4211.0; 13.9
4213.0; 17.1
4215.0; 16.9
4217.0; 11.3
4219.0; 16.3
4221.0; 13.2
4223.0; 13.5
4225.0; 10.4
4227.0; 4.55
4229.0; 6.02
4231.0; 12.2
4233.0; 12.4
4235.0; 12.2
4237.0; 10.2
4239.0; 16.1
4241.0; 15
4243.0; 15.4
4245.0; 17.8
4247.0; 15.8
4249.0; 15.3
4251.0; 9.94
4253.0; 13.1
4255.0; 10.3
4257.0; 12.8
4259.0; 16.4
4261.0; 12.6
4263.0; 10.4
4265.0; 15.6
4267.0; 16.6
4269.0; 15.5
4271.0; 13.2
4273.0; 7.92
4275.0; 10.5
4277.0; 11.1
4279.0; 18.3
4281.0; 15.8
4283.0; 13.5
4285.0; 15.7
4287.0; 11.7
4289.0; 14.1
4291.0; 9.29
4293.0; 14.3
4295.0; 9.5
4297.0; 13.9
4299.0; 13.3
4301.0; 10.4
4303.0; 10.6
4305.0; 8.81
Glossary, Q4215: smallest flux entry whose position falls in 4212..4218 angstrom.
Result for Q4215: 11.3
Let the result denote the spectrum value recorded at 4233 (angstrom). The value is 12.4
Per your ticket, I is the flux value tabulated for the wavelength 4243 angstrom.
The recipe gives 15.4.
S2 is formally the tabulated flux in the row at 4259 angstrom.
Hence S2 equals 16.4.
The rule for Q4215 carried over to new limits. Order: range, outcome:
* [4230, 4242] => 10.2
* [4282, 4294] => 9.29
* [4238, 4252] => 9.94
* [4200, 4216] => 9.07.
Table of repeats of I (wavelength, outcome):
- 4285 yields 15.7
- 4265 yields 15.6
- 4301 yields 10.4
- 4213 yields 17.1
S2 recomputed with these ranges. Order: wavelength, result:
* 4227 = 4.55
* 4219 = 16.3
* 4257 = 12.8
